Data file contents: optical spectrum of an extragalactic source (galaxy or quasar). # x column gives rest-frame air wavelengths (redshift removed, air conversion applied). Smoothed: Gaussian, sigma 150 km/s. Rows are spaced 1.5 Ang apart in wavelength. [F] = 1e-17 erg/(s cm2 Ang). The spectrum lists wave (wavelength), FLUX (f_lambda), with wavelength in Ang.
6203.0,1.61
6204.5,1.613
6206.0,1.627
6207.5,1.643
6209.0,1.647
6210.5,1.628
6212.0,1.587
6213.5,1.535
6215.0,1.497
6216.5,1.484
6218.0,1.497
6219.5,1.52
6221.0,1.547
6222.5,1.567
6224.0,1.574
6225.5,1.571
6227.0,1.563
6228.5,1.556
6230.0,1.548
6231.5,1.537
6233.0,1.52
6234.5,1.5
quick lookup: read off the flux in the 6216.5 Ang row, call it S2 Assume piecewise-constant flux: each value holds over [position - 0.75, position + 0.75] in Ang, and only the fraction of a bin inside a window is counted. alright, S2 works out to 1.484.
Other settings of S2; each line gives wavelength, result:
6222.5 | 1.567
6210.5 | 1.628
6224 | 1.574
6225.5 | 1.571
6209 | 1.647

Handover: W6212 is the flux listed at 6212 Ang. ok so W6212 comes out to 1.587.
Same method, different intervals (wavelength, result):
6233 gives 1.52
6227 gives 1.563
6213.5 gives 1.535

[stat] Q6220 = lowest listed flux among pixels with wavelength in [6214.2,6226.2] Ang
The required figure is 1.484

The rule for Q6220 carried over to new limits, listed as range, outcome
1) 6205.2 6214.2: 1.535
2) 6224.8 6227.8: 1.563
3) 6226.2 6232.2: 1.537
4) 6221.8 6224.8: 1.567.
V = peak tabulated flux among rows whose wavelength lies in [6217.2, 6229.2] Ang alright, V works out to 1.574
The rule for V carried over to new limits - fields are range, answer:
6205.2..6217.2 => 1.647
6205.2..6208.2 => 1.643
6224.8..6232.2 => 1.571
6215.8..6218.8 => 1.497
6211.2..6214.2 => 1.587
